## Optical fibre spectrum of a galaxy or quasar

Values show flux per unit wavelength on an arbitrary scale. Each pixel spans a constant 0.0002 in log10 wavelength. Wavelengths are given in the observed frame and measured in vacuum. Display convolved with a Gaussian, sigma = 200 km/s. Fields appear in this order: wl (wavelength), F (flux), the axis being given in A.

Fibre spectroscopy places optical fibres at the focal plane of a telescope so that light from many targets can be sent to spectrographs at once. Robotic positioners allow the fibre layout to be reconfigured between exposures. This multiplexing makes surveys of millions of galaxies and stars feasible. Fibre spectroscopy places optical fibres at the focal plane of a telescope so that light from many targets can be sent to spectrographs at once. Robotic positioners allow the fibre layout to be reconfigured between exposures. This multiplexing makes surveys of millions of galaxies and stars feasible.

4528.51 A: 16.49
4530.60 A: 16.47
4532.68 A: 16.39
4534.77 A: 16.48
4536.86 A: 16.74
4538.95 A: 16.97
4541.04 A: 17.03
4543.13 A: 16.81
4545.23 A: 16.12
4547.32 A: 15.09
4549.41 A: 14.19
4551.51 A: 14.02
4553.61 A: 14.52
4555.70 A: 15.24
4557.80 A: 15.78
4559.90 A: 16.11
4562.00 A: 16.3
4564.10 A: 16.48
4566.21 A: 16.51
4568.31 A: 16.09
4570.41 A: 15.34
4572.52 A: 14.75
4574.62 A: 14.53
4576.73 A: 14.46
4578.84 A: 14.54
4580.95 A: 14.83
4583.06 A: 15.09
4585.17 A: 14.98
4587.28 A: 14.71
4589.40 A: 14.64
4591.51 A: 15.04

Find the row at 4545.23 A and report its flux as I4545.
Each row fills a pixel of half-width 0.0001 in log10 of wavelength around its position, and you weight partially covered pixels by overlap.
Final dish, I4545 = 16.12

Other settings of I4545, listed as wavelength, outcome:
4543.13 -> 16.81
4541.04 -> 17.03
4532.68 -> 16.39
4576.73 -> 14.46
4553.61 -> 14.52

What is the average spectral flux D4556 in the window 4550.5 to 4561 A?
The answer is 15.1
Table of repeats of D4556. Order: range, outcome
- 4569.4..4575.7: 14.9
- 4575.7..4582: 14.6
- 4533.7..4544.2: 16.8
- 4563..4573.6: 15.8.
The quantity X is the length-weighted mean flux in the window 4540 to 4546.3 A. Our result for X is 16.6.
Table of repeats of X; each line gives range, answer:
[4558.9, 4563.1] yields 16.2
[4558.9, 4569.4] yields 16.3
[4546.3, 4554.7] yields 14.5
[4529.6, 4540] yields 16.6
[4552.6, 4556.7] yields 14.9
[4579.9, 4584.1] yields 15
